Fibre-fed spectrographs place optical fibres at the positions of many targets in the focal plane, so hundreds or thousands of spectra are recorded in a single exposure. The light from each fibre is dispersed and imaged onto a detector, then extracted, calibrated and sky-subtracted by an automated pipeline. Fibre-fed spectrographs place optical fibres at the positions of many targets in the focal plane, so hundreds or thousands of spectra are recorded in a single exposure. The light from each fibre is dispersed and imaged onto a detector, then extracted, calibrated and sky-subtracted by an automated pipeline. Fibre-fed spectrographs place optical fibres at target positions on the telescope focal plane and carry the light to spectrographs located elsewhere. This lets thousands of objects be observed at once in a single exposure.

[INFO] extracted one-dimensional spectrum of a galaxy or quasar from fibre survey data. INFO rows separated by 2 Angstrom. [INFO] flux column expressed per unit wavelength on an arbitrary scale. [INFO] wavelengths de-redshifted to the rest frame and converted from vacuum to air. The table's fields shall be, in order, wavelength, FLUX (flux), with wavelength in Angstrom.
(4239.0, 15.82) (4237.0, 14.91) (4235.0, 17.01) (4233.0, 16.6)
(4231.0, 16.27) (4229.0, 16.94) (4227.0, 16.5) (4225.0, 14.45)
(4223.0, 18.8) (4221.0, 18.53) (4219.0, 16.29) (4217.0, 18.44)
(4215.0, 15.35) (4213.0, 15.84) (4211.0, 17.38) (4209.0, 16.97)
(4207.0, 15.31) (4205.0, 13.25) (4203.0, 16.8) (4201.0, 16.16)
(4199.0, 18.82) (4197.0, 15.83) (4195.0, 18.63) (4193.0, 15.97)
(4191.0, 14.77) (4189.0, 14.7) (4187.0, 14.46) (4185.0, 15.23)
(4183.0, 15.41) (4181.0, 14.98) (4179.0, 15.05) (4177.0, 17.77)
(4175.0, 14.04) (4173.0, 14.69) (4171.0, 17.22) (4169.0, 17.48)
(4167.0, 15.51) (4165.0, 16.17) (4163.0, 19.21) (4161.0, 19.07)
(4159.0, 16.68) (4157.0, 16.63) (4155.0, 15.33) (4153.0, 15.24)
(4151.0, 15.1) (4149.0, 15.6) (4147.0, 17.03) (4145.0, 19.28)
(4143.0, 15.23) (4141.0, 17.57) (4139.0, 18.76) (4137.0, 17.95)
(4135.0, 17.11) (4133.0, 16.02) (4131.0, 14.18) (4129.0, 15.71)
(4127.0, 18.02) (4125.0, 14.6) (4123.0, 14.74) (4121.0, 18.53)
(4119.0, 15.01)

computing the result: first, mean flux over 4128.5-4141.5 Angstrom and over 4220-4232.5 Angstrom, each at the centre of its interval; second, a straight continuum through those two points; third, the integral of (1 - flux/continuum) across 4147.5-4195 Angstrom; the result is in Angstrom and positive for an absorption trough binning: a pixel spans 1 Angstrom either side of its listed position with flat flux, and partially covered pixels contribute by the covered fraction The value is 2.33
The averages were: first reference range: 16.8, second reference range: 16.9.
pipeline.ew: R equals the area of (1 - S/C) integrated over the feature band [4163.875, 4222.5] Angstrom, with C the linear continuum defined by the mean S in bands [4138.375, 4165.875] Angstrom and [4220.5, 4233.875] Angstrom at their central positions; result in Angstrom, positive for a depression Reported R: 2.5 Angstrom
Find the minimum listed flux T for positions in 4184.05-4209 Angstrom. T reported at 13.25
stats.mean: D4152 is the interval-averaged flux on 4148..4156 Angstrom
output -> 15.3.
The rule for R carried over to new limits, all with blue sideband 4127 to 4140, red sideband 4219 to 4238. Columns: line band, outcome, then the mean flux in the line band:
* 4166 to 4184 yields 0.97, 15.8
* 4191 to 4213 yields 0.35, 16.4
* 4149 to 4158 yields 0.61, 15.6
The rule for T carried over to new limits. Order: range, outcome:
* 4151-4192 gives 14.04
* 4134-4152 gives 15.1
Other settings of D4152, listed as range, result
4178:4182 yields 15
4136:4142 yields 18.1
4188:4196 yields 16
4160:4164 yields 19.1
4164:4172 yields 16.6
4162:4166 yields 17.7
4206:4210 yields 16.1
